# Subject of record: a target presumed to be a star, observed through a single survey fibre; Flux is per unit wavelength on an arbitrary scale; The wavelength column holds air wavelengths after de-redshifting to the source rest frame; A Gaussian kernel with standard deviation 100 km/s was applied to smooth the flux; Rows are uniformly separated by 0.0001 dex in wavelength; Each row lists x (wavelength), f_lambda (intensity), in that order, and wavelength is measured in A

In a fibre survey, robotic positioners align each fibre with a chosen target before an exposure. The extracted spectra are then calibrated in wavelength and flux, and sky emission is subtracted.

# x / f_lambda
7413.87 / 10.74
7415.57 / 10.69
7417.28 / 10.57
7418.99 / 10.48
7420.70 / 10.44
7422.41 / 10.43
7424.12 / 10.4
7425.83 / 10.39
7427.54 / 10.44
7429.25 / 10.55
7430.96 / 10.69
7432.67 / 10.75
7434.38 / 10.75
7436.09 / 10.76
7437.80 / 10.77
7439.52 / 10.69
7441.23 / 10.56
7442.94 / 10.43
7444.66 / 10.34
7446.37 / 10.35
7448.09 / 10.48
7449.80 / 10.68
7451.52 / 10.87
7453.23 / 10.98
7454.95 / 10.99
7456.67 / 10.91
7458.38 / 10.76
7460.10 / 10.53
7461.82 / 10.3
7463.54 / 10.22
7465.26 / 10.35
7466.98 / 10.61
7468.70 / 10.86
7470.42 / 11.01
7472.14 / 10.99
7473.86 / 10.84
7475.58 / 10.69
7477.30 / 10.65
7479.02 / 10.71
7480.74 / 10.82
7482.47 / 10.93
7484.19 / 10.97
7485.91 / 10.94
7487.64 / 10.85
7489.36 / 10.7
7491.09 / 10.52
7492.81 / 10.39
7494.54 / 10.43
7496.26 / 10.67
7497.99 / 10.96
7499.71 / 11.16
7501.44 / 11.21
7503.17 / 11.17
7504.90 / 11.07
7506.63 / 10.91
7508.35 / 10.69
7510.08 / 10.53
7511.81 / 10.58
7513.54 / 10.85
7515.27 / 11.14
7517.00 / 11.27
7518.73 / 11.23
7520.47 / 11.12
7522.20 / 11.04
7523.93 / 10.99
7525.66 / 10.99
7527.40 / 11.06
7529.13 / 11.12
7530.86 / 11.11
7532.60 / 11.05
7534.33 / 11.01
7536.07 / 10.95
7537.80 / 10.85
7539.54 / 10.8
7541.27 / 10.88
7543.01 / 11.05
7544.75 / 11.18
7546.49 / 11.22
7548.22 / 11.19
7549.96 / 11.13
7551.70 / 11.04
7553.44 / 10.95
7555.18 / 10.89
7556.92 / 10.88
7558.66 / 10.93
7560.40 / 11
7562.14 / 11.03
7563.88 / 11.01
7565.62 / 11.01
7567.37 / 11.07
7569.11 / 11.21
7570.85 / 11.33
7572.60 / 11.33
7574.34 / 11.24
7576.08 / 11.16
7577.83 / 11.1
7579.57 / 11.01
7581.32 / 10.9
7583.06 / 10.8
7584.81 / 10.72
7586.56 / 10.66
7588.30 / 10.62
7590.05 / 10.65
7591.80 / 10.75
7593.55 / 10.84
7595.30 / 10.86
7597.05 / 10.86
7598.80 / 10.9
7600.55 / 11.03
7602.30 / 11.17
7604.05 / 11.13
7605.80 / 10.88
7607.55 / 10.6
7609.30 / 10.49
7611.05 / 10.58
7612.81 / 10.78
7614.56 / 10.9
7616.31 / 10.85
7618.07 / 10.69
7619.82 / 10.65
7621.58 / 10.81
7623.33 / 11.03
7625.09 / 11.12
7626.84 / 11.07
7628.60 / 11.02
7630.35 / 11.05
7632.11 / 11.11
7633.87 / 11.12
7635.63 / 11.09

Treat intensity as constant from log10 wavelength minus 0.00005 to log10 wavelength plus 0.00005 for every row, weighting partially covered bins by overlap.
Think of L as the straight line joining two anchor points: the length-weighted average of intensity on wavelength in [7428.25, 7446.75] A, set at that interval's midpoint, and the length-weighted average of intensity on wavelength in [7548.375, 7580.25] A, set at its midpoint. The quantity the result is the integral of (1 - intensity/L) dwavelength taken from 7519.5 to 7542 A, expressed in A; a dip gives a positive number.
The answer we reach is -0.1 A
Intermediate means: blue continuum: 10.6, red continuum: 11.1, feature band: 11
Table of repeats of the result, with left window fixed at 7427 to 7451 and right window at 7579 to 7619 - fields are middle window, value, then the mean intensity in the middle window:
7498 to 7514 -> -0.3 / 10.9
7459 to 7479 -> 0.0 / 10.6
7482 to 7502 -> -0.3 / 10.8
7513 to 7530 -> -0.6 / 11.1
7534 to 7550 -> -0.4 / 11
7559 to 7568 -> -0.2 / 11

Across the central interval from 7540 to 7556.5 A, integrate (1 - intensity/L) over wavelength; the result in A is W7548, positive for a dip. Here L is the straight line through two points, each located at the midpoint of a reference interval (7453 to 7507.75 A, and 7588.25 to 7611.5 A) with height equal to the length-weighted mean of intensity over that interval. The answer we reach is -0.37 A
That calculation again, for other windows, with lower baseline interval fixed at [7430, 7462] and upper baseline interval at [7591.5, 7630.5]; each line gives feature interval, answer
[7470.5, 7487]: -0.2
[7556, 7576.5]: -0.5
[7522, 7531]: -0.2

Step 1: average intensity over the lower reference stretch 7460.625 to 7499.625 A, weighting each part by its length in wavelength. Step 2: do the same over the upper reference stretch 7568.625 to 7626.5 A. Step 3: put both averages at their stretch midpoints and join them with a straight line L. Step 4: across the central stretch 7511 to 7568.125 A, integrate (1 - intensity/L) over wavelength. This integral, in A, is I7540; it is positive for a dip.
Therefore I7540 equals -1.13 A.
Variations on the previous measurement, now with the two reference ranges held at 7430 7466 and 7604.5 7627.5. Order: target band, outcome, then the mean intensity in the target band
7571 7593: -0.31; 10.9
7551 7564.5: -0.27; 11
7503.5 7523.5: -0.48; 11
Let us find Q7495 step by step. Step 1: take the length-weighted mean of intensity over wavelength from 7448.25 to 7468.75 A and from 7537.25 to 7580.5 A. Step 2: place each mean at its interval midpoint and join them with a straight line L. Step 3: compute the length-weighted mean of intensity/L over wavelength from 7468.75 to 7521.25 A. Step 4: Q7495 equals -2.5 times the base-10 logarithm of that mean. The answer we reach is -0.01 mag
